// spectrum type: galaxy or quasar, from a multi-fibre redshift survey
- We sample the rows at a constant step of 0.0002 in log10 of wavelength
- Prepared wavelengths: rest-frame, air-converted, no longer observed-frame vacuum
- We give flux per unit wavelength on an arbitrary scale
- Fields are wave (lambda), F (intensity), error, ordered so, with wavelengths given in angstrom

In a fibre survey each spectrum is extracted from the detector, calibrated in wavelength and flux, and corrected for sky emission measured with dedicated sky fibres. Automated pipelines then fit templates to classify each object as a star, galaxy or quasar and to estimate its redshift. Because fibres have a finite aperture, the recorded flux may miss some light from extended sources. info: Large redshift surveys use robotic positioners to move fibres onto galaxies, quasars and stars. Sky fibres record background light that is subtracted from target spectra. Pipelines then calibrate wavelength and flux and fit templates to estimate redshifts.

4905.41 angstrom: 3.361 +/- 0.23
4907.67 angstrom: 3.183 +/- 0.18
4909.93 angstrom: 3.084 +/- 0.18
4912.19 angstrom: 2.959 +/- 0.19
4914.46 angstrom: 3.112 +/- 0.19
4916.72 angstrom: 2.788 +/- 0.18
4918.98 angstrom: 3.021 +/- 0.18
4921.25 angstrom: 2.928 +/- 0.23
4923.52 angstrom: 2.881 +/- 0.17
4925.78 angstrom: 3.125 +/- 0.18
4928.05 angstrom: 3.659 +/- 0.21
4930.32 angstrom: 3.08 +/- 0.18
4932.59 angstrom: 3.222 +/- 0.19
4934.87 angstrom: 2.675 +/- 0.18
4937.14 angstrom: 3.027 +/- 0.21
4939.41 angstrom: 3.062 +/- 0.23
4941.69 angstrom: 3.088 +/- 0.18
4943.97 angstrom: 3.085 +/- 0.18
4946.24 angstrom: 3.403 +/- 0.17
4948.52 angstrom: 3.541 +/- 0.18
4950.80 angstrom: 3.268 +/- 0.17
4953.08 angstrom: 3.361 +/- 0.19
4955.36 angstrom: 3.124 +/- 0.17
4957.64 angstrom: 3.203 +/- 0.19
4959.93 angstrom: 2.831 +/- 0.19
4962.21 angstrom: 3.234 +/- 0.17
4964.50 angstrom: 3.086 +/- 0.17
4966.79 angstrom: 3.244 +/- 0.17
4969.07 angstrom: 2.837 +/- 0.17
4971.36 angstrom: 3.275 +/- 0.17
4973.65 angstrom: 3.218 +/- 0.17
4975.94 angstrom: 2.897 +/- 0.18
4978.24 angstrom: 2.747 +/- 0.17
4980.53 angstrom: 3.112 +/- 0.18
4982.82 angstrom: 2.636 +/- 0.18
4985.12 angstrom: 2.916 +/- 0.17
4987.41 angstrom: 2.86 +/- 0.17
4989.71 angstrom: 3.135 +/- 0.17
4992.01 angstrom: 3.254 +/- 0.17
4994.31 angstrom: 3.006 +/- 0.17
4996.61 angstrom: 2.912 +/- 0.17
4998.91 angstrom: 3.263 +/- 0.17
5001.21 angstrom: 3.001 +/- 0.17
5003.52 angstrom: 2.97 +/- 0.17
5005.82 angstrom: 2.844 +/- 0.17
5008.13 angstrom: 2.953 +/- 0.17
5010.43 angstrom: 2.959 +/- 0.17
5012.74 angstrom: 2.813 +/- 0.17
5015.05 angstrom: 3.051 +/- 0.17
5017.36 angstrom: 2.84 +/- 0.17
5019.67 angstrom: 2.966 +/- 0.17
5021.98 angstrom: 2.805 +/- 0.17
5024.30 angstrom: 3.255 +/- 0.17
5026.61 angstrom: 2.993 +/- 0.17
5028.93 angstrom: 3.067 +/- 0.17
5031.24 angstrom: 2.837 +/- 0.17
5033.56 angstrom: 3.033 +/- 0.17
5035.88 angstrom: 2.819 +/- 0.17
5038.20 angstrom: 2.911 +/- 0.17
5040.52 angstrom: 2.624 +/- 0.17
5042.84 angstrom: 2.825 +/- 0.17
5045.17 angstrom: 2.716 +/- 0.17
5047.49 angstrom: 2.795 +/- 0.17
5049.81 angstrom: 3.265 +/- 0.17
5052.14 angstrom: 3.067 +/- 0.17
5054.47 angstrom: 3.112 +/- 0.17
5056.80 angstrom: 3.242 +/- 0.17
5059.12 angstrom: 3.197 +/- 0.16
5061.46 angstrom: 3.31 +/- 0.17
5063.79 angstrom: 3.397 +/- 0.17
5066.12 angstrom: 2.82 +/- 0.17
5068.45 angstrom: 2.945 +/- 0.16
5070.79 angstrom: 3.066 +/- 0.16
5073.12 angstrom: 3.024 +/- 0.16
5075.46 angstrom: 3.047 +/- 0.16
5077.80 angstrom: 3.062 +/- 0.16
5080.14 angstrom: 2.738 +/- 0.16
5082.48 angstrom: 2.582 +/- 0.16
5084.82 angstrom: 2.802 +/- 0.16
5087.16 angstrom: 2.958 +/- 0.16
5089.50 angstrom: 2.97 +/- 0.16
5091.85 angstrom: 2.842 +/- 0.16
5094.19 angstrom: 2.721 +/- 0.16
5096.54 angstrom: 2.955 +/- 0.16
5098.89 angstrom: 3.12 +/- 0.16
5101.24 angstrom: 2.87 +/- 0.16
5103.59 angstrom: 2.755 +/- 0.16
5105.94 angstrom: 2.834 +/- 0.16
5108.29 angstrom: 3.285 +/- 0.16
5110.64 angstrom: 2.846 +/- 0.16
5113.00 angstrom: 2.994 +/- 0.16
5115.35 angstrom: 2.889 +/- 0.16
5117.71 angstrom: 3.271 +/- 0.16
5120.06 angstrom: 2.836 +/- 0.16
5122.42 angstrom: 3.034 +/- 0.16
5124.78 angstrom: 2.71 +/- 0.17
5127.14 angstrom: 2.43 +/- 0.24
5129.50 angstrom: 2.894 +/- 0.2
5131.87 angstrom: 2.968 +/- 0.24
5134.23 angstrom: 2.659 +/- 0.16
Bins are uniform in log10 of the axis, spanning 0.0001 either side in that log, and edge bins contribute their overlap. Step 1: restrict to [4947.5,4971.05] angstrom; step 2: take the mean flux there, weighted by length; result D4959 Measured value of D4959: 3.17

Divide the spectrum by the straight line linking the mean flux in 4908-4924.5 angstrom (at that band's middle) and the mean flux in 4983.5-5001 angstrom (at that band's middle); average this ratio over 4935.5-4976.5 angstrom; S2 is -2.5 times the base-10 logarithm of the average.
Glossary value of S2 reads -0.05 mag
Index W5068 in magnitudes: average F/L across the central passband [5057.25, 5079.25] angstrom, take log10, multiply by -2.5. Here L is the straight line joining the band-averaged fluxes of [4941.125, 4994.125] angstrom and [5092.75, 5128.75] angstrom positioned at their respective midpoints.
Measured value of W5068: -0.05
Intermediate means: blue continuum 3.1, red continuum 2.9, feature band 3.1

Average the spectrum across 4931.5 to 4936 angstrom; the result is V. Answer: 2.94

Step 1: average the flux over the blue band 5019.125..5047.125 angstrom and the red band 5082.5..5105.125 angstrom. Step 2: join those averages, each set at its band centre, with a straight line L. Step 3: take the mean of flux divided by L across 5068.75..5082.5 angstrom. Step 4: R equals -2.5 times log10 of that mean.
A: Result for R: -0.03 mag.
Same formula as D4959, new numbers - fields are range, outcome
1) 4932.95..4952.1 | 3.15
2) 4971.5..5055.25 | 2.96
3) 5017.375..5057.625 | 2.95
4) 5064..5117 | 2.93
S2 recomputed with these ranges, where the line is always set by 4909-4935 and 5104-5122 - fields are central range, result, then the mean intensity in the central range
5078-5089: 0.07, 2.81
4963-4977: -0.02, 3.1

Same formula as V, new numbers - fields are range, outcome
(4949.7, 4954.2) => 3.32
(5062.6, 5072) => 3.06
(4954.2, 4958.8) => 3.16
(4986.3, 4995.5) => 3.06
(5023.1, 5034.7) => 3.04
